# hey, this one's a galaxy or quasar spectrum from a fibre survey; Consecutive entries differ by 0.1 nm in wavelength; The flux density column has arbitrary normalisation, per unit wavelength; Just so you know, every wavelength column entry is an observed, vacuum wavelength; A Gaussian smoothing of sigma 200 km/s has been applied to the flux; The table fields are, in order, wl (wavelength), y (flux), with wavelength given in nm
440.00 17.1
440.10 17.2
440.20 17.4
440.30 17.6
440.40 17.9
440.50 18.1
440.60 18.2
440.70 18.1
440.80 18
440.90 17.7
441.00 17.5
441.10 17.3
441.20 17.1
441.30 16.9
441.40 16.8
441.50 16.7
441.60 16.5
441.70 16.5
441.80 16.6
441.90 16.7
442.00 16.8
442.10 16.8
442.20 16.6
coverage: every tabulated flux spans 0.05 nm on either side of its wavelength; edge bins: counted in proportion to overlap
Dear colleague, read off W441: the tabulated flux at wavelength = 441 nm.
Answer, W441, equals 17.5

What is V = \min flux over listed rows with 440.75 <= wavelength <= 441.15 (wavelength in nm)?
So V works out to 17.3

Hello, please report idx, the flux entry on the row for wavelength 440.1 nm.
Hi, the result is 17.2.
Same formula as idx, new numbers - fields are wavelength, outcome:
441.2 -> 17.1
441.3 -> 16.9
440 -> 17.1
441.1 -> 17.3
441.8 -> 16.6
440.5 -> 18.1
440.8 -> 18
